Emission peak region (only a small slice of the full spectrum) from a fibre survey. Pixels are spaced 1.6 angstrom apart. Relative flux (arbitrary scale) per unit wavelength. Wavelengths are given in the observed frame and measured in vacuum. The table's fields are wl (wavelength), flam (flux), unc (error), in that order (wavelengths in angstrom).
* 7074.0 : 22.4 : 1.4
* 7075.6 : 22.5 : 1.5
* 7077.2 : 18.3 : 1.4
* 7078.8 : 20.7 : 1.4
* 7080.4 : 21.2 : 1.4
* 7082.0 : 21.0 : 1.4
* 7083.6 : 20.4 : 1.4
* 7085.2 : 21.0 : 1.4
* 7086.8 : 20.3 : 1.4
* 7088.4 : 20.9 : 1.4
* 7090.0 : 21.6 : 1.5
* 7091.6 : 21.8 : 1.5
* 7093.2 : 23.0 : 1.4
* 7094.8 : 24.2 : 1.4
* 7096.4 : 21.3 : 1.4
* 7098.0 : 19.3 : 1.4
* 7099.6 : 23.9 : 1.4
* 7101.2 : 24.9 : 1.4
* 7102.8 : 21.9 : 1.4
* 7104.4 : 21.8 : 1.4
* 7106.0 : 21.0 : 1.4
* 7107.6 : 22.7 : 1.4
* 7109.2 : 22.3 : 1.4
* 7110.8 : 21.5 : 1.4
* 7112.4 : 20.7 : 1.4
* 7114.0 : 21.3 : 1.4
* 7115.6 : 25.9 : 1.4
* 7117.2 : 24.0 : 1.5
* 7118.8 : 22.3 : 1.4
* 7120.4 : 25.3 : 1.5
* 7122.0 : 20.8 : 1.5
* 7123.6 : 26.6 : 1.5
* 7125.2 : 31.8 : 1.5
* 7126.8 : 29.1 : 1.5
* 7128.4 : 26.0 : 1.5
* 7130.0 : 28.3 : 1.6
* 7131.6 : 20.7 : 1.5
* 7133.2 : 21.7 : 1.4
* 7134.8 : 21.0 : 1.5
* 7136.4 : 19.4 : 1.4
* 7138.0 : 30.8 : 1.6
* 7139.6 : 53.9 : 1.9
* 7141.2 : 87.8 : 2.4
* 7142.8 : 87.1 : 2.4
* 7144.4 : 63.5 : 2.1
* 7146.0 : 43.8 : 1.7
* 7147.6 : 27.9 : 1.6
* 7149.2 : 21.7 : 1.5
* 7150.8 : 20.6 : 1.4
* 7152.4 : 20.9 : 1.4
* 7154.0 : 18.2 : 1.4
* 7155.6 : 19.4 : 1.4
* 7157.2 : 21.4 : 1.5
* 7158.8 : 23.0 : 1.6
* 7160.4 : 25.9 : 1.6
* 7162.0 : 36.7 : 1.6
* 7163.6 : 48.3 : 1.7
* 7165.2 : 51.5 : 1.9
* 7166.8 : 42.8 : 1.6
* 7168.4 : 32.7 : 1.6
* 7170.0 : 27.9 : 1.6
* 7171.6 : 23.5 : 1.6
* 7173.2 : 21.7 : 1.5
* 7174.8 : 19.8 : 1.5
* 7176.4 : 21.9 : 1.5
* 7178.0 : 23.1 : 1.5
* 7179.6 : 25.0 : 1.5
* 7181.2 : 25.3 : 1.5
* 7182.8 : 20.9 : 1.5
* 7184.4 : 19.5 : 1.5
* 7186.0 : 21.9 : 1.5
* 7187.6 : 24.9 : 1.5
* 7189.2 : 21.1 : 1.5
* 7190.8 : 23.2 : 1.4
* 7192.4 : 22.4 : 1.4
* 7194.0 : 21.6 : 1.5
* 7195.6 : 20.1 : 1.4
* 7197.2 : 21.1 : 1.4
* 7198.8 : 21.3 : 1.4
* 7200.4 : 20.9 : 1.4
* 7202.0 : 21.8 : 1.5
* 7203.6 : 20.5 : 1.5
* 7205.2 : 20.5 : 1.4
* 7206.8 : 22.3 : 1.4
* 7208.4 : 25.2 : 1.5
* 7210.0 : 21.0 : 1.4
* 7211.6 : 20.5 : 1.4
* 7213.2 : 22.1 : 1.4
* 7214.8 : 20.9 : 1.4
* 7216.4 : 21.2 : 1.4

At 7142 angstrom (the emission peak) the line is H-alpha 6563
